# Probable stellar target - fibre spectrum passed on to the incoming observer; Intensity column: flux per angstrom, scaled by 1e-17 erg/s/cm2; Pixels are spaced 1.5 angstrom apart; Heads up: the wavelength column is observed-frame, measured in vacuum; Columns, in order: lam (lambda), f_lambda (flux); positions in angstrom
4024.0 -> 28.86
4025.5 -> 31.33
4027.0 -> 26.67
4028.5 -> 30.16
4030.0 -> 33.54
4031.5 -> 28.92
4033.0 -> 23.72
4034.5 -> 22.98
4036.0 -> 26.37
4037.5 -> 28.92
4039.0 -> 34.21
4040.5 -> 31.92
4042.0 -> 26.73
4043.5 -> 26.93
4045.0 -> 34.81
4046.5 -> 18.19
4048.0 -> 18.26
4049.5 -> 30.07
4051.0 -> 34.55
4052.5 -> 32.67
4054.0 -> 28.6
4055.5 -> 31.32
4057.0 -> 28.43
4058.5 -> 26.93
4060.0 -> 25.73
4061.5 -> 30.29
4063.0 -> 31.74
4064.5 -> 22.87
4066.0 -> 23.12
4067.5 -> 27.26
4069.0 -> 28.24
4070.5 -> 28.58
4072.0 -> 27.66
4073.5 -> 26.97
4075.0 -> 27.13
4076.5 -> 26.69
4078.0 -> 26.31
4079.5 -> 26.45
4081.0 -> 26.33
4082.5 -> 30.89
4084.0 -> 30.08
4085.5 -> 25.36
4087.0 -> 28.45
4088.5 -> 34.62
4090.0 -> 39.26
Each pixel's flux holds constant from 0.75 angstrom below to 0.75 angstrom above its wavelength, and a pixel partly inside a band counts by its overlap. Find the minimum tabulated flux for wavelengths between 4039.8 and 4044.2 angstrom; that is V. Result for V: 26.73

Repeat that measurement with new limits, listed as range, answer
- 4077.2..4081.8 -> 26.31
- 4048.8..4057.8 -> 28.43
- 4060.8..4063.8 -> 30.29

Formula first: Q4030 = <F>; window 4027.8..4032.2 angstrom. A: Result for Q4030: 30.9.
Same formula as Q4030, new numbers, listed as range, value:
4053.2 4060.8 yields 28.2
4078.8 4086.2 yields 27.8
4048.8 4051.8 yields 32.4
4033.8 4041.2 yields 28.9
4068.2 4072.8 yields 28.1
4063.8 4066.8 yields 23.1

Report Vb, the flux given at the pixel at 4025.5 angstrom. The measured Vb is 31.33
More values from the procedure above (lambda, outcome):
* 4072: 27.66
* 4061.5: 30.29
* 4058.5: 26.93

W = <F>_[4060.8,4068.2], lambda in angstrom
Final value 27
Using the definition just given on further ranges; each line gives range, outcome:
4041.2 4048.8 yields 25.1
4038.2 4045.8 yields 30.8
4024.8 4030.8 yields 30.4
